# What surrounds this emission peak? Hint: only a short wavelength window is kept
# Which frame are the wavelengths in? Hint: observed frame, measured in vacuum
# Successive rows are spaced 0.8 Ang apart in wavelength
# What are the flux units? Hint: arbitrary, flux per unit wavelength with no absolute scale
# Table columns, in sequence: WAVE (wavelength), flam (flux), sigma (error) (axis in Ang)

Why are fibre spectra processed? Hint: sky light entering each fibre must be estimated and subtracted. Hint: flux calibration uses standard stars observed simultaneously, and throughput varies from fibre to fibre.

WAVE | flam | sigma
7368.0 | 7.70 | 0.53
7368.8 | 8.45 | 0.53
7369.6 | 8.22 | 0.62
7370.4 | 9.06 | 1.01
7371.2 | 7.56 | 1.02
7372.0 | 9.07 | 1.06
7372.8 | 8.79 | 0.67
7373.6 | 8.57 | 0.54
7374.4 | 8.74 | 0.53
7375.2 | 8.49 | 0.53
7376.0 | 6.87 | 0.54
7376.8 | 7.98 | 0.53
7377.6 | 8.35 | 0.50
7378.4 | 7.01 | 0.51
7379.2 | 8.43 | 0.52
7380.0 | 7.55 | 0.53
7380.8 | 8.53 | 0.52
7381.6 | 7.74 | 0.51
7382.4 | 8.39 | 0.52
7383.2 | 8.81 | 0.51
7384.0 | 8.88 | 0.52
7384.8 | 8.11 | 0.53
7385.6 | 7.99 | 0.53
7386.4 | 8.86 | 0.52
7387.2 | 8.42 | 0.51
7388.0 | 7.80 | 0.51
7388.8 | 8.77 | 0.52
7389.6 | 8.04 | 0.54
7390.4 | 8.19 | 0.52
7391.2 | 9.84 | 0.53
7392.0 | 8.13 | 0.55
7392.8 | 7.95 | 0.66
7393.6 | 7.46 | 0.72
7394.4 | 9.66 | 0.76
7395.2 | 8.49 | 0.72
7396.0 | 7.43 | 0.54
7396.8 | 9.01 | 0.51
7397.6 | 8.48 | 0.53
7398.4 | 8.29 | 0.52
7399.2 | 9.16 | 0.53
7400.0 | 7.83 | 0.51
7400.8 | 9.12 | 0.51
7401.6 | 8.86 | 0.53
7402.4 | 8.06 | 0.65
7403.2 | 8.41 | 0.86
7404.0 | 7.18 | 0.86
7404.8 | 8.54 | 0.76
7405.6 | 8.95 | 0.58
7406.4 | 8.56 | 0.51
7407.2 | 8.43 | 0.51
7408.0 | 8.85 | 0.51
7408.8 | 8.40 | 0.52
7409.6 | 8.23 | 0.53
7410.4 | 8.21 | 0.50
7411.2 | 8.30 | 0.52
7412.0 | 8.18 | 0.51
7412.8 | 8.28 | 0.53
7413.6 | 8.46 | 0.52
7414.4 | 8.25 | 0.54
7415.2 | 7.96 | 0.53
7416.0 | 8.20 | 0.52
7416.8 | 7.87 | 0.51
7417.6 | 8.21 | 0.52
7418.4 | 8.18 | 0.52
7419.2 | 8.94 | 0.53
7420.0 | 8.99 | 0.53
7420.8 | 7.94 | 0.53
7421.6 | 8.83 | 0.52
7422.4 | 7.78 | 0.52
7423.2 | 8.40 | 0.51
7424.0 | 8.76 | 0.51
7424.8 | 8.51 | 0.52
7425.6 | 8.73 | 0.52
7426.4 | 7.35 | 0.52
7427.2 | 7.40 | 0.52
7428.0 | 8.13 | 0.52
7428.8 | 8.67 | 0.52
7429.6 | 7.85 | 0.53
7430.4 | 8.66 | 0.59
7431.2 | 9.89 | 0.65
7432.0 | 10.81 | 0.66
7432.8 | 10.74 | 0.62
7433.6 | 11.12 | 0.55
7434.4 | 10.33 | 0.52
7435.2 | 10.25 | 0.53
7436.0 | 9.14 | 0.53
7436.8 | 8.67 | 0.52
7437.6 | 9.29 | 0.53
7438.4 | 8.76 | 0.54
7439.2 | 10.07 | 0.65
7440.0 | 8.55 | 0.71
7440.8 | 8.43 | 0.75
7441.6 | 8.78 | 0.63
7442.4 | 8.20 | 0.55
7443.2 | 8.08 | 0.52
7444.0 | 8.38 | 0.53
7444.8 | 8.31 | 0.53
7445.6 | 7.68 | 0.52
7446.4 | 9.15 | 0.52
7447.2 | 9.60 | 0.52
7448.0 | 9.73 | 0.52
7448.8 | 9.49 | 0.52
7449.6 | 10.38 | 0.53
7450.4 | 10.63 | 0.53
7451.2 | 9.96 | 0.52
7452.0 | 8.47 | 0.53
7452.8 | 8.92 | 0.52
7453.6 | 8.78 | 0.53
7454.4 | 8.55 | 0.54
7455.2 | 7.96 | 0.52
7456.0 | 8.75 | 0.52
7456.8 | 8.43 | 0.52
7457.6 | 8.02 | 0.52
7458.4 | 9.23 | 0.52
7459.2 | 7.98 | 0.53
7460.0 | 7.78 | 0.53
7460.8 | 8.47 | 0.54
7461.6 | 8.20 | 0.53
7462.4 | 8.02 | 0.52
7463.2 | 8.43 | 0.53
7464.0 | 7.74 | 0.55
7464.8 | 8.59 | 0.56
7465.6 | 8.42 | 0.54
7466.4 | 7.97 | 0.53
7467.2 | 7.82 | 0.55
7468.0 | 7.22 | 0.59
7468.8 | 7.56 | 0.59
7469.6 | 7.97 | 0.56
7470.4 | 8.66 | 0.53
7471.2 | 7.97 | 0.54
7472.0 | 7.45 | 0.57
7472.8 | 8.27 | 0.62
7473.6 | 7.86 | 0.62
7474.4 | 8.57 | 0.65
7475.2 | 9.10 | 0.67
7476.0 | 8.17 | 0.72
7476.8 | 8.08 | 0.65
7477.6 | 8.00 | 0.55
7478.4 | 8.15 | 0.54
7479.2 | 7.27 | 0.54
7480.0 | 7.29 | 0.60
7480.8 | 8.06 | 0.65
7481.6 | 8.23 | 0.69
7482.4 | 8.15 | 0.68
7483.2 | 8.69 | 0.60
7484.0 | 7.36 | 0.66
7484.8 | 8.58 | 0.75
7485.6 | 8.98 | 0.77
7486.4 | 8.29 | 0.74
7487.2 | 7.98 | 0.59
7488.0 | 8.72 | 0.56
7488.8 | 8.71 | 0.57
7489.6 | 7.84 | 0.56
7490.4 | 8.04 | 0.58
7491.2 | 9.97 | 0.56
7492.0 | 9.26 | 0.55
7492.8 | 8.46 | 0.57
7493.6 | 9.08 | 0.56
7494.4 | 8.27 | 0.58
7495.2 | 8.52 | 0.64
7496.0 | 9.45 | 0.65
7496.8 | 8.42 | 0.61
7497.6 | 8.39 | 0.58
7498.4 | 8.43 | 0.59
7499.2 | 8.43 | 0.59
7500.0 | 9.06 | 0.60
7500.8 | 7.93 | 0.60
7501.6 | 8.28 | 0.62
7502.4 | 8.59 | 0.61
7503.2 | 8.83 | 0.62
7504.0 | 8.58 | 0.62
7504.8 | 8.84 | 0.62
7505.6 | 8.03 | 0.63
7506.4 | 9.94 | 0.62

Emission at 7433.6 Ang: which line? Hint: [S II] 6716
